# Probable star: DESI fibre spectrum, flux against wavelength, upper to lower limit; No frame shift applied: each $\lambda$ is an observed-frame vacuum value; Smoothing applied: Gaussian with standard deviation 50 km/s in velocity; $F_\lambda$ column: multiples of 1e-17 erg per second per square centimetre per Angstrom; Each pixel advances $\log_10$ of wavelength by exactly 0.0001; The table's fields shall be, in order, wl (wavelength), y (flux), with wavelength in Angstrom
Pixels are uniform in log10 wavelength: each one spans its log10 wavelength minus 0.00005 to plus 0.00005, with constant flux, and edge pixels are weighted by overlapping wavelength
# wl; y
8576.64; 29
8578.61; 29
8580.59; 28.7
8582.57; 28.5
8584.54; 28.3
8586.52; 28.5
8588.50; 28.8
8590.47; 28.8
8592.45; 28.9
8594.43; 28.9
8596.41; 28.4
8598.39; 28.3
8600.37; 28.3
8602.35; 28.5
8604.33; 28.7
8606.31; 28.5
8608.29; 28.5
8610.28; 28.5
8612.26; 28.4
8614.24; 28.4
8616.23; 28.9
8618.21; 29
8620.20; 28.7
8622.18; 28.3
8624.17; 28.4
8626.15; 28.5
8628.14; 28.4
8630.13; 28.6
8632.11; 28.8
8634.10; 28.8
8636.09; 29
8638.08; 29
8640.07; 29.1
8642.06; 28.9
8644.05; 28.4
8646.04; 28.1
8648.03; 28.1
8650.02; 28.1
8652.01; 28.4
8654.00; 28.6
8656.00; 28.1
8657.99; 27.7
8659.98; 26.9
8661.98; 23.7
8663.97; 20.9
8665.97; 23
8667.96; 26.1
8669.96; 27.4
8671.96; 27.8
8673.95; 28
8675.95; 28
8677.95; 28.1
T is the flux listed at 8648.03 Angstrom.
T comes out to 28.1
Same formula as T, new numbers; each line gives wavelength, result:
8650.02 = 28.1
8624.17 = 28.4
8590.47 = 28.8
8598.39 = 28.3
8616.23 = 28.9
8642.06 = 28.9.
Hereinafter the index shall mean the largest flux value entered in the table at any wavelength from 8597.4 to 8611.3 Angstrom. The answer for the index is 28.7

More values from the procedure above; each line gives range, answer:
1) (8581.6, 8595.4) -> 28.9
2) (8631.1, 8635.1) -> 28.8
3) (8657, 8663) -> 27.7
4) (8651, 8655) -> 28.6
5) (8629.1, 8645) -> 29.1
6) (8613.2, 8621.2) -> 29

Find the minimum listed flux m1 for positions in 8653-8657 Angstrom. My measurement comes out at 28.1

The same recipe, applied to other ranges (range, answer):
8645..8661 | 26.9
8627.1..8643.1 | 28.4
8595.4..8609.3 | 28.3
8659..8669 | 20.9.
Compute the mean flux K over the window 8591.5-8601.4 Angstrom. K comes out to 28.6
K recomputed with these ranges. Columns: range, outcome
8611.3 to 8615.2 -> 28.4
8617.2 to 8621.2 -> 28.9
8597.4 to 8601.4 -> 28.3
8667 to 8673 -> 27.1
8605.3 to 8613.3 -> 28.5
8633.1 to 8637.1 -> 28.9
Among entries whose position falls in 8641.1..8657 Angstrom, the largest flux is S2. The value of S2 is 28.9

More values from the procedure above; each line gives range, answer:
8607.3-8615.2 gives 28.5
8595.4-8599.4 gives 28.4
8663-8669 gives 26.1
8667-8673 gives 27.8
